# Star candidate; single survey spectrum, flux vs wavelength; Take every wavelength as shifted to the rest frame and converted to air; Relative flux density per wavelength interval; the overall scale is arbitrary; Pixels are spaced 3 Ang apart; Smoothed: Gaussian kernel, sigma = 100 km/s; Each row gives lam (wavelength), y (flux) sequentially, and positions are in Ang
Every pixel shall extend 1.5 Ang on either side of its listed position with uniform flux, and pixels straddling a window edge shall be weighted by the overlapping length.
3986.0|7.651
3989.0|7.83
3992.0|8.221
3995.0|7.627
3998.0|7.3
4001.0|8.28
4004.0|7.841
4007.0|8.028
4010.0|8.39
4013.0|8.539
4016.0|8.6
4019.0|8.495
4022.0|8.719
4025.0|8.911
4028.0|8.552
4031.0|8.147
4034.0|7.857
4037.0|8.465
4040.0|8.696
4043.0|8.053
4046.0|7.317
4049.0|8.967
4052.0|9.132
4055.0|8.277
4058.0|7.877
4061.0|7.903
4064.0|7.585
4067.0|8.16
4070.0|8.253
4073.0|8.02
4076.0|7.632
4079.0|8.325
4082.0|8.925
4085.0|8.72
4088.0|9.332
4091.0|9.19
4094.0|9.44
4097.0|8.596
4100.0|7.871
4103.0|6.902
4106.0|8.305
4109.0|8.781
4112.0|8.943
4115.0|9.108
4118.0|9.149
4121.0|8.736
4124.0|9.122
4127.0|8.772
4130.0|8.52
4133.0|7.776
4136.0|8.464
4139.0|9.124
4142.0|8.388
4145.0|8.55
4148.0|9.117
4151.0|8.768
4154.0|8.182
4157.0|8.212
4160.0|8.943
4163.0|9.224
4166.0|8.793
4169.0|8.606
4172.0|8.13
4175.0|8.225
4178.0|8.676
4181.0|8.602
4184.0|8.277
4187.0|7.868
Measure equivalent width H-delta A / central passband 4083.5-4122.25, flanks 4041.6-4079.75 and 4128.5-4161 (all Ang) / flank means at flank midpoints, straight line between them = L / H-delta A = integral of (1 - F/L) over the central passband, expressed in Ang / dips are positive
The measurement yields -1.7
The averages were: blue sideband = 8.11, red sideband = 8.54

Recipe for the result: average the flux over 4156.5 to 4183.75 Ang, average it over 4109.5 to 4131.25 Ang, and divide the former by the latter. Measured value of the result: 1.0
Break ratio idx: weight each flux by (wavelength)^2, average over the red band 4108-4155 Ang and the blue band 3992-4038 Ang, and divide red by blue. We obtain 1.1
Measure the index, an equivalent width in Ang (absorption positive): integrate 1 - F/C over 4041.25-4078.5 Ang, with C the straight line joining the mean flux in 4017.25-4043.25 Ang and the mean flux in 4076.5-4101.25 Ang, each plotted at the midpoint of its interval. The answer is 2.16 Ang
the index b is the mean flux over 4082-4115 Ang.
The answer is 8.65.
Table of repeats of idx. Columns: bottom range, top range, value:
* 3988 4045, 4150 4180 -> 1.12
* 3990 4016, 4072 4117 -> 1.11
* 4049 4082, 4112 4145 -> 1.10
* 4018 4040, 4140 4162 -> 1.08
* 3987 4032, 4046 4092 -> 1.05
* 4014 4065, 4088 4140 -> 1.08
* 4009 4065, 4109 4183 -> 1.10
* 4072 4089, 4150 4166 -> 1.06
